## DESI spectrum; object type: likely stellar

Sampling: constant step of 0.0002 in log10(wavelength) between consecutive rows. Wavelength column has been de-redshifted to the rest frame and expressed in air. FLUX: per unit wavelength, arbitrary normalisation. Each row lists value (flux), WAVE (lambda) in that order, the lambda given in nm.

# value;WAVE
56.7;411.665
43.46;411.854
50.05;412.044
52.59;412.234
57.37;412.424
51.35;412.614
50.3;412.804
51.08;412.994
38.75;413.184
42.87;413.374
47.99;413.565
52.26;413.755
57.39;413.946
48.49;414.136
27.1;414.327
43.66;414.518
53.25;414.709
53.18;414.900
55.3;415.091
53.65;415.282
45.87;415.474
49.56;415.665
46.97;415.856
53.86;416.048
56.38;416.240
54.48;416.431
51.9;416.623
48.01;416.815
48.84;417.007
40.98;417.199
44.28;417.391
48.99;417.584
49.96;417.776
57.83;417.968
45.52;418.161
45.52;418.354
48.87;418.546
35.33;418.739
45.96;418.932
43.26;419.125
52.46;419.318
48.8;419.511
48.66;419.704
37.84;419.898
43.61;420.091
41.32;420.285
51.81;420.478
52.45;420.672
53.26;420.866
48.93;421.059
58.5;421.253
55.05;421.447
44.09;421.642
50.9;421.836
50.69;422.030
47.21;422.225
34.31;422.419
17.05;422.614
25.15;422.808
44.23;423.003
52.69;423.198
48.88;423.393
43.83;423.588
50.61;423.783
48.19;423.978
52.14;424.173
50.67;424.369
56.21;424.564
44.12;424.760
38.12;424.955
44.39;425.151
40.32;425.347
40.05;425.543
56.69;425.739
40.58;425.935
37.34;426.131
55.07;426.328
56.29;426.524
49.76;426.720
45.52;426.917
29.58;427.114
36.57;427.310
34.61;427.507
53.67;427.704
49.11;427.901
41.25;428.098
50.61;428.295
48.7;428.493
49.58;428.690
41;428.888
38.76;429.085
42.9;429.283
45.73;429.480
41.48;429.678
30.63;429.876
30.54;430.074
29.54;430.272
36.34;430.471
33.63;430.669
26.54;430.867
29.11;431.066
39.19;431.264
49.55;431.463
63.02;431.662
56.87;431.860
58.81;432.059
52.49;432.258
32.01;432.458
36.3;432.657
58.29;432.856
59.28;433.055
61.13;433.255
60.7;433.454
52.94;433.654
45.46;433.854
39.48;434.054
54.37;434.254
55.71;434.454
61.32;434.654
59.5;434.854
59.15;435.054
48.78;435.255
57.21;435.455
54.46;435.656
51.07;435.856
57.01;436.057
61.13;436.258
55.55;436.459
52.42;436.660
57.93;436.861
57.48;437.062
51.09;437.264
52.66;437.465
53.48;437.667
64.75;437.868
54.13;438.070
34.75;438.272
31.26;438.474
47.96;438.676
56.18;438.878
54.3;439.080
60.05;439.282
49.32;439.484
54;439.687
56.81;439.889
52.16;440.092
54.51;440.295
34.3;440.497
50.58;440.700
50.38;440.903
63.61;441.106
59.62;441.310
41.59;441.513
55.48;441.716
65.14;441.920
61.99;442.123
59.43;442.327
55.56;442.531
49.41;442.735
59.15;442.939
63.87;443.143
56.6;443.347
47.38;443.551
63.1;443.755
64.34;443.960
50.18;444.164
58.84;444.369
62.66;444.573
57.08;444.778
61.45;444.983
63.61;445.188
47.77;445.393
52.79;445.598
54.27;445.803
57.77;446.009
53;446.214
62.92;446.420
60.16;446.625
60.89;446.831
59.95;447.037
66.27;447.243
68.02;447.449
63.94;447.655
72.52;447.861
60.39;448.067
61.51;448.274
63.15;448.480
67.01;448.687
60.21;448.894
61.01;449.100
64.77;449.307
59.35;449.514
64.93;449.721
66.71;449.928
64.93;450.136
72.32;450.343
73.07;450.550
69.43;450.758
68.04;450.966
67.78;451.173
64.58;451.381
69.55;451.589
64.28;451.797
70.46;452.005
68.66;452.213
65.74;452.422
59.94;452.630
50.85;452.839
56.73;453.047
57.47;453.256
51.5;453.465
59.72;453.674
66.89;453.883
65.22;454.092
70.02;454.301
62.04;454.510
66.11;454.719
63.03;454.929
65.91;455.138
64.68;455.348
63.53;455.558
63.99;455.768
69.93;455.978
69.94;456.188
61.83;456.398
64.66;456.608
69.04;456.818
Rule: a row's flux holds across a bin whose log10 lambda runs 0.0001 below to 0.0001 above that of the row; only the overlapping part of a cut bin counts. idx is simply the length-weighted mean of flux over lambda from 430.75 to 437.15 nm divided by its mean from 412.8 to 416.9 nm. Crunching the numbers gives 1.1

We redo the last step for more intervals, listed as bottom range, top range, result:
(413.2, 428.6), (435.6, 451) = 1.23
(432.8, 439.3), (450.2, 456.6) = 1.20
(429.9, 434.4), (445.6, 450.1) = 1.36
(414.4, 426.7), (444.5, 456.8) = 1.34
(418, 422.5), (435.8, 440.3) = 1.12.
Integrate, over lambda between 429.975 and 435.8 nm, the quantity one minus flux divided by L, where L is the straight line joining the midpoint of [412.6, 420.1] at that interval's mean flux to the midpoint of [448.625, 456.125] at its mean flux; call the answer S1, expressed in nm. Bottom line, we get 0.76 nm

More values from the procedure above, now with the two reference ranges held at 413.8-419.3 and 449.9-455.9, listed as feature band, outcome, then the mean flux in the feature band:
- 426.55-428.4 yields 0.33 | 43.9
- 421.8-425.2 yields 0.48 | 44.3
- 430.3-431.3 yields 0.41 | 32.3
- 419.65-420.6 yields 0.10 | 44.7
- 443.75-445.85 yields 0.11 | 57.7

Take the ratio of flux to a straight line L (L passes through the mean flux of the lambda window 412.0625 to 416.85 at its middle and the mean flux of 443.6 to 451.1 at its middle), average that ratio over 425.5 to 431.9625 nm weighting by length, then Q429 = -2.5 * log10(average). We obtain 0.28 mag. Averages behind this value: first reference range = 49.8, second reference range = 62.1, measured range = 42.7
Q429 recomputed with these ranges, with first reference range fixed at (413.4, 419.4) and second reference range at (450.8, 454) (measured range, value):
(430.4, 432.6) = 0.25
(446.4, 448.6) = -0.05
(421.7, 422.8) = 0.29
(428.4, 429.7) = 0.21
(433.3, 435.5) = 0.03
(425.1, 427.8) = 0.19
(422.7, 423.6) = 0.20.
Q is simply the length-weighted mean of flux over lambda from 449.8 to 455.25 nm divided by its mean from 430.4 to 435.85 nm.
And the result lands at 1.30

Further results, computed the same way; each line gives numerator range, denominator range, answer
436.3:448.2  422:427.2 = 1.26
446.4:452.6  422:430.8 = 1.53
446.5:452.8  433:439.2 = 1.22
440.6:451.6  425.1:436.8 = 1.29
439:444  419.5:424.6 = 1.19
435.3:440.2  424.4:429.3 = 1.18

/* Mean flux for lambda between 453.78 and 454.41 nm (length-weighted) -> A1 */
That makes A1 67.4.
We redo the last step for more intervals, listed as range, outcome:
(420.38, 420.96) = 52.5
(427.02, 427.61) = 33.8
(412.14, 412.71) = 53.8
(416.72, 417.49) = 45.5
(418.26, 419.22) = 43.8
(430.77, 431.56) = 36.1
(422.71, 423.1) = 34.7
